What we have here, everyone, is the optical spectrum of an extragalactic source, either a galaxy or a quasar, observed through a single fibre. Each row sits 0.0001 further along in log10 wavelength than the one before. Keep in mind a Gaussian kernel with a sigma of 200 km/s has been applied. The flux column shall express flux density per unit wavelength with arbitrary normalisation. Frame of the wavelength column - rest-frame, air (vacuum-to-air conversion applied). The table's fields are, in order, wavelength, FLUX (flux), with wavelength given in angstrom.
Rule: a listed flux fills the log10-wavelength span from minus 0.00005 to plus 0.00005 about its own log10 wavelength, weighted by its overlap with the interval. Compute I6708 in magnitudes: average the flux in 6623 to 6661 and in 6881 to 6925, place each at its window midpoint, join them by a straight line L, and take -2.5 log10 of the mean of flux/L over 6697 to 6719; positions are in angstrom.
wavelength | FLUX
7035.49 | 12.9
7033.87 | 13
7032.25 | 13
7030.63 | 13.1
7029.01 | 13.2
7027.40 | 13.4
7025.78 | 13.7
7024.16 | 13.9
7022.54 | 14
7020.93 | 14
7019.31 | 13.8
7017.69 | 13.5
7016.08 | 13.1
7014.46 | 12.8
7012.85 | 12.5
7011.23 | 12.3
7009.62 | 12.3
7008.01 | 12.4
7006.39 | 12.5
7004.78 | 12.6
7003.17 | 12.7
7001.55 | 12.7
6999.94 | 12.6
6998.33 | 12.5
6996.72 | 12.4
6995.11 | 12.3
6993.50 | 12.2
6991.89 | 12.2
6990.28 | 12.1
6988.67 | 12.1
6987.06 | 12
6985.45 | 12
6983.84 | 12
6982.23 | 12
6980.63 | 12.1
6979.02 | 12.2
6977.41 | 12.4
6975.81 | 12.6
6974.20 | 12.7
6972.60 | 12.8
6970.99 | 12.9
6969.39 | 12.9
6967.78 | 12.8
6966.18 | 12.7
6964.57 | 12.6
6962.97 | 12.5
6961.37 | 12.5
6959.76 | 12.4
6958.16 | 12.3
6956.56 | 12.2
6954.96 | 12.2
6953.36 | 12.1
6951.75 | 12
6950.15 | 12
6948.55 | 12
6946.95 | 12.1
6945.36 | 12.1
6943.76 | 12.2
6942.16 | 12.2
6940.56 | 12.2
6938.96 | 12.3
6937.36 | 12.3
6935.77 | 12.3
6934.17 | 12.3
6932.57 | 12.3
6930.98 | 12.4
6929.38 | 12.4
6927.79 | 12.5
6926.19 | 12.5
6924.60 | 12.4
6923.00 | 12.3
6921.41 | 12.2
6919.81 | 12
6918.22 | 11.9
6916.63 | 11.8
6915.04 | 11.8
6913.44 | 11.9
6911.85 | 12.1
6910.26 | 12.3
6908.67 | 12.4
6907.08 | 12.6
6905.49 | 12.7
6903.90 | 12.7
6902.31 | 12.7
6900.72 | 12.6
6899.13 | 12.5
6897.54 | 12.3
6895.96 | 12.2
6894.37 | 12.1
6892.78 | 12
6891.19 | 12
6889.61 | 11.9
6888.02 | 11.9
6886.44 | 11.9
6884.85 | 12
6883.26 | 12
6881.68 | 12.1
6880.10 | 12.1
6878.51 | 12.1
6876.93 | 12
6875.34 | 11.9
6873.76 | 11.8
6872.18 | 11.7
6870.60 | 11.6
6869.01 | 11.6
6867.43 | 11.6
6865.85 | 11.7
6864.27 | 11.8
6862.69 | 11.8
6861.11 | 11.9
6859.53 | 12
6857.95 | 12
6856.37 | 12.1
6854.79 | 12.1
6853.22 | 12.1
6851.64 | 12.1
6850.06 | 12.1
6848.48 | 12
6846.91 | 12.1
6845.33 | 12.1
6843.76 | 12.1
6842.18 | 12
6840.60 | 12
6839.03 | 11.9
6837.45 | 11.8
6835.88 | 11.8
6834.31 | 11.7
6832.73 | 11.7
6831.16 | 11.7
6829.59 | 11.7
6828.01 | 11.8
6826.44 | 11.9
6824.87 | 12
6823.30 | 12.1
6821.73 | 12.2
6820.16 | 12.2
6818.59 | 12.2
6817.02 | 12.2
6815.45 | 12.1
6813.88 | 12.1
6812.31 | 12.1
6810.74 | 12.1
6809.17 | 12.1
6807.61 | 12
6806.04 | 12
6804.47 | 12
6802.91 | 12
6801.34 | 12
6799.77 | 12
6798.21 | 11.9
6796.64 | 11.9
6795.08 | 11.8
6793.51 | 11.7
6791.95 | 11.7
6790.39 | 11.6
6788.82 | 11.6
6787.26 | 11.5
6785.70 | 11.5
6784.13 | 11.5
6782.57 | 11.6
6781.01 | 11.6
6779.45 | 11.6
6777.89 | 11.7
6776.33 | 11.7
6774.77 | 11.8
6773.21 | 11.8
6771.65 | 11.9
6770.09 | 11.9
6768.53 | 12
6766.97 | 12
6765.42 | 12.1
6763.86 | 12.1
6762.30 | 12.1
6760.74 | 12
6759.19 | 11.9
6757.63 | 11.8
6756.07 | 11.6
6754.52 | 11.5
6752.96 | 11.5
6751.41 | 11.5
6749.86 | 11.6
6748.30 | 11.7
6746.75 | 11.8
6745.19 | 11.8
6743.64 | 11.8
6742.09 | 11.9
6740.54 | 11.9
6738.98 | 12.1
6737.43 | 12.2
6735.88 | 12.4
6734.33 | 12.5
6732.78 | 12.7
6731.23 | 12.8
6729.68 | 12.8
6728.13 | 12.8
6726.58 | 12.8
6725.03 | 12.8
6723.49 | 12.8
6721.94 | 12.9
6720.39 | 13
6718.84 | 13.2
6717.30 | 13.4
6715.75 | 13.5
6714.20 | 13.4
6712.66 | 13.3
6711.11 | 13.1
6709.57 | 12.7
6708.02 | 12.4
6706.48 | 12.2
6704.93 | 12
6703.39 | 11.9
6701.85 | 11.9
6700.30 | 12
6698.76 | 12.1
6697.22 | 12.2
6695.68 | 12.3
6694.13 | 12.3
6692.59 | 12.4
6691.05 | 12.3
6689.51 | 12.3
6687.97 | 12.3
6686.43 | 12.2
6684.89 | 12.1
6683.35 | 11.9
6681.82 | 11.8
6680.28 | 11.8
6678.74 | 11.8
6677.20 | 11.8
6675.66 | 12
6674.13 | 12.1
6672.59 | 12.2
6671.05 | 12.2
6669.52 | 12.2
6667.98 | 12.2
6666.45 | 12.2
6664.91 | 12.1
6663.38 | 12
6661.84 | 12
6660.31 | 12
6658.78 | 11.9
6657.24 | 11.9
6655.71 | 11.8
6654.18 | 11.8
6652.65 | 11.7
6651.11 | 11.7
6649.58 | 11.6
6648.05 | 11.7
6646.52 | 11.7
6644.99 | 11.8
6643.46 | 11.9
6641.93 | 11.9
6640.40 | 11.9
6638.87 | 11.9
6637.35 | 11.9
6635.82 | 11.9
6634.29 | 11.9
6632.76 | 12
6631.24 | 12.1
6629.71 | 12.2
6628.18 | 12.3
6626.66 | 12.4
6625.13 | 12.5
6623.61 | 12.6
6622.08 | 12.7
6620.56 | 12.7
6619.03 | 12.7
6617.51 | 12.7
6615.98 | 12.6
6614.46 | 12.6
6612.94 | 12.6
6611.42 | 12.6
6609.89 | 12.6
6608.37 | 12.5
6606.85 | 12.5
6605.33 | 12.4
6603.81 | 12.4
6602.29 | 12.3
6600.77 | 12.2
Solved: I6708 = -0.05 mag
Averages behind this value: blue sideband 12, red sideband 12.2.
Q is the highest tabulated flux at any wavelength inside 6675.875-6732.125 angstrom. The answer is 13.5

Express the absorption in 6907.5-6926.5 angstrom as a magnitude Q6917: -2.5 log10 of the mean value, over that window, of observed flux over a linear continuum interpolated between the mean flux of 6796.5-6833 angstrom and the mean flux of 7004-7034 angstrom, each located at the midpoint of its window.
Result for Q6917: 0.038 mag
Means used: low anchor 12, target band 12.1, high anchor 13.1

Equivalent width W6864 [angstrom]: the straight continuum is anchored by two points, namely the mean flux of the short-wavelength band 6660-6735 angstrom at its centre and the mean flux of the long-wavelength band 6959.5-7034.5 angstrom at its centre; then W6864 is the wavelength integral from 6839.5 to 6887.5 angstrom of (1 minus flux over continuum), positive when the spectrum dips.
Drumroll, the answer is 2.4 angstrom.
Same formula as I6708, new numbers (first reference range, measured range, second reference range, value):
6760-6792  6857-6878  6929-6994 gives 0.021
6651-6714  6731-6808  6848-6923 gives 0.022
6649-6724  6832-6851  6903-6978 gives 0.033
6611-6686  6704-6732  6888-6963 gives -0.065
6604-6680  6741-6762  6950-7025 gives 0.049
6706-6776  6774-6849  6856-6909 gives 0.027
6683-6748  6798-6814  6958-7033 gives 0.044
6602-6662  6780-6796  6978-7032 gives 0.071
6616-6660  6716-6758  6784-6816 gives -0.031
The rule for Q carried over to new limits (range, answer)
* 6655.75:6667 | 12.2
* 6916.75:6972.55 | 12.9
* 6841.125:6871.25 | 12.1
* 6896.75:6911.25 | 12.7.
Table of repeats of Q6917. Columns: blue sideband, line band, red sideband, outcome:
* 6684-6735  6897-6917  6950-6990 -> 0.006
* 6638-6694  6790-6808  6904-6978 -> 0.024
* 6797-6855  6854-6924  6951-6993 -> 0.008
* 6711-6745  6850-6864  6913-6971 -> 0.039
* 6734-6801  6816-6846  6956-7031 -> 0.009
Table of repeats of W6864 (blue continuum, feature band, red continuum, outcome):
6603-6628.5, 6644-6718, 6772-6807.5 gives 0.5 angstrom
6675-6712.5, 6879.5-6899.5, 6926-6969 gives 0.3 angstrom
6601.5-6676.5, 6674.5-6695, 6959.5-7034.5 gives 0.3 angstrom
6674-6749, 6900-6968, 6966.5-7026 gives 1.6 angstrom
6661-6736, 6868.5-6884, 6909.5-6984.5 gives 0.5 angstrom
